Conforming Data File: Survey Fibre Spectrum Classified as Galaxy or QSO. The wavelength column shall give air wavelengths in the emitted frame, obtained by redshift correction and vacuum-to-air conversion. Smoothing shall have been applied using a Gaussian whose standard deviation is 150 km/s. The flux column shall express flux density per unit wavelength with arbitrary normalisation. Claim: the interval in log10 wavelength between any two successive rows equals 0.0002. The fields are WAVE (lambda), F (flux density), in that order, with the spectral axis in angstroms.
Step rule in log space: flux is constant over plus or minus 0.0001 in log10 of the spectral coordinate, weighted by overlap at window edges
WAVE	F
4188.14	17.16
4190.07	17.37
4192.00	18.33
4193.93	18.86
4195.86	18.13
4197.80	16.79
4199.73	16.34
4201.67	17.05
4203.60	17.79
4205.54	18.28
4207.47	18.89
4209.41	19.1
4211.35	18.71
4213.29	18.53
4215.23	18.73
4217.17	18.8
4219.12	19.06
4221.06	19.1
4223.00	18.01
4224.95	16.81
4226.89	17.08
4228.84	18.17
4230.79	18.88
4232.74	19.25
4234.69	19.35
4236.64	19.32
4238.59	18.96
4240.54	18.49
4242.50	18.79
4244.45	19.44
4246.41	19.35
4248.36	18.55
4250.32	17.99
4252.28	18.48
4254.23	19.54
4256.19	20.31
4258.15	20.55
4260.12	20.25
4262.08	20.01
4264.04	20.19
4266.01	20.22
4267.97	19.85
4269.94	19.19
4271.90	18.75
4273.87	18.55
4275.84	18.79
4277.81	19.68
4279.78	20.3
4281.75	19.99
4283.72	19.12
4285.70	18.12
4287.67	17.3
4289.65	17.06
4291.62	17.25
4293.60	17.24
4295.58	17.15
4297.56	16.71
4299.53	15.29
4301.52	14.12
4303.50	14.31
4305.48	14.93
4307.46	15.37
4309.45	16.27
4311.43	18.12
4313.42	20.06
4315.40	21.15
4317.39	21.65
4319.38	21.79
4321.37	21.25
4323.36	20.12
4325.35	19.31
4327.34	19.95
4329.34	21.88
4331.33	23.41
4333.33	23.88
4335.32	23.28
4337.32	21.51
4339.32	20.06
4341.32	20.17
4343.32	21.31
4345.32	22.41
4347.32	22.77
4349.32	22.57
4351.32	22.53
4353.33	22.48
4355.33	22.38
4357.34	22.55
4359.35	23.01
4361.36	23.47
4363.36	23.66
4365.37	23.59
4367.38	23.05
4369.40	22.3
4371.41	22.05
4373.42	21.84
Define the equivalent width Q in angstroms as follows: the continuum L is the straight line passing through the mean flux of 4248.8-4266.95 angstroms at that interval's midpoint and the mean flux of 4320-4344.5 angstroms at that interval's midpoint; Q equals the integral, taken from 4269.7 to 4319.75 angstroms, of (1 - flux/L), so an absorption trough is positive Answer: 6.2 angstroms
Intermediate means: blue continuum 19.7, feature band 17.9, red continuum 21.4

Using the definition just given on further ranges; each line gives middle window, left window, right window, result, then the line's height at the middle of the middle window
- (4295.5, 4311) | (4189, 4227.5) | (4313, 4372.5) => 4.0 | 20.9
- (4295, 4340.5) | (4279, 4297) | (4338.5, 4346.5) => 1.3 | 19.7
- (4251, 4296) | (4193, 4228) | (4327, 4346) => 2.0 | 20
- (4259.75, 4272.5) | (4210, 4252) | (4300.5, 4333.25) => -0.6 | 18.8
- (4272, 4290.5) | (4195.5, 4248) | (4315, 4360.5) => 1.3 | 20.2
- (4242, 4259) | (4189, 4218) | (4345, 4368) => 0.3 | 19.6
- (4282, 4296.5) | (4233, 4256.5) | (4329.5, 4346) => 1.9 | 20.4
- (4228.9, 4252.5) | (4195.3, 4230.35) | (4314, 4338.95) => 0.0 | 18.9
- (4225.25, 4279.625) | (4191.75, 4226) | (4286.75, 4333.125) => -2.6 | 18.3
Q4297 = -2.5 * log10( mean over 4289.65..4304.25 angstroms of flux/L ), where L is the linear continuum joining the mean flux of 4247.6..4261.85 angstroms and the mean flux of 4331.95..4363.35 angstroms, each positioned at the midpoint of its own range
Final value 0.27 mag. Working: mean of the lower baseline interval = 19.4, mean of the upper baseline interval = 22.4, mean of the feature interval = 16.1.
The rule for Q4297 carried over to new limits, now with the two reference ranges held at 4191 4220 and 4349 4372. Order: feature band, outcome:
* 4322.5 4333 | 0.037 mag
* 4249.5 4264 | 0.005 mag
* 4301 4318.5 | 0.218 mag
